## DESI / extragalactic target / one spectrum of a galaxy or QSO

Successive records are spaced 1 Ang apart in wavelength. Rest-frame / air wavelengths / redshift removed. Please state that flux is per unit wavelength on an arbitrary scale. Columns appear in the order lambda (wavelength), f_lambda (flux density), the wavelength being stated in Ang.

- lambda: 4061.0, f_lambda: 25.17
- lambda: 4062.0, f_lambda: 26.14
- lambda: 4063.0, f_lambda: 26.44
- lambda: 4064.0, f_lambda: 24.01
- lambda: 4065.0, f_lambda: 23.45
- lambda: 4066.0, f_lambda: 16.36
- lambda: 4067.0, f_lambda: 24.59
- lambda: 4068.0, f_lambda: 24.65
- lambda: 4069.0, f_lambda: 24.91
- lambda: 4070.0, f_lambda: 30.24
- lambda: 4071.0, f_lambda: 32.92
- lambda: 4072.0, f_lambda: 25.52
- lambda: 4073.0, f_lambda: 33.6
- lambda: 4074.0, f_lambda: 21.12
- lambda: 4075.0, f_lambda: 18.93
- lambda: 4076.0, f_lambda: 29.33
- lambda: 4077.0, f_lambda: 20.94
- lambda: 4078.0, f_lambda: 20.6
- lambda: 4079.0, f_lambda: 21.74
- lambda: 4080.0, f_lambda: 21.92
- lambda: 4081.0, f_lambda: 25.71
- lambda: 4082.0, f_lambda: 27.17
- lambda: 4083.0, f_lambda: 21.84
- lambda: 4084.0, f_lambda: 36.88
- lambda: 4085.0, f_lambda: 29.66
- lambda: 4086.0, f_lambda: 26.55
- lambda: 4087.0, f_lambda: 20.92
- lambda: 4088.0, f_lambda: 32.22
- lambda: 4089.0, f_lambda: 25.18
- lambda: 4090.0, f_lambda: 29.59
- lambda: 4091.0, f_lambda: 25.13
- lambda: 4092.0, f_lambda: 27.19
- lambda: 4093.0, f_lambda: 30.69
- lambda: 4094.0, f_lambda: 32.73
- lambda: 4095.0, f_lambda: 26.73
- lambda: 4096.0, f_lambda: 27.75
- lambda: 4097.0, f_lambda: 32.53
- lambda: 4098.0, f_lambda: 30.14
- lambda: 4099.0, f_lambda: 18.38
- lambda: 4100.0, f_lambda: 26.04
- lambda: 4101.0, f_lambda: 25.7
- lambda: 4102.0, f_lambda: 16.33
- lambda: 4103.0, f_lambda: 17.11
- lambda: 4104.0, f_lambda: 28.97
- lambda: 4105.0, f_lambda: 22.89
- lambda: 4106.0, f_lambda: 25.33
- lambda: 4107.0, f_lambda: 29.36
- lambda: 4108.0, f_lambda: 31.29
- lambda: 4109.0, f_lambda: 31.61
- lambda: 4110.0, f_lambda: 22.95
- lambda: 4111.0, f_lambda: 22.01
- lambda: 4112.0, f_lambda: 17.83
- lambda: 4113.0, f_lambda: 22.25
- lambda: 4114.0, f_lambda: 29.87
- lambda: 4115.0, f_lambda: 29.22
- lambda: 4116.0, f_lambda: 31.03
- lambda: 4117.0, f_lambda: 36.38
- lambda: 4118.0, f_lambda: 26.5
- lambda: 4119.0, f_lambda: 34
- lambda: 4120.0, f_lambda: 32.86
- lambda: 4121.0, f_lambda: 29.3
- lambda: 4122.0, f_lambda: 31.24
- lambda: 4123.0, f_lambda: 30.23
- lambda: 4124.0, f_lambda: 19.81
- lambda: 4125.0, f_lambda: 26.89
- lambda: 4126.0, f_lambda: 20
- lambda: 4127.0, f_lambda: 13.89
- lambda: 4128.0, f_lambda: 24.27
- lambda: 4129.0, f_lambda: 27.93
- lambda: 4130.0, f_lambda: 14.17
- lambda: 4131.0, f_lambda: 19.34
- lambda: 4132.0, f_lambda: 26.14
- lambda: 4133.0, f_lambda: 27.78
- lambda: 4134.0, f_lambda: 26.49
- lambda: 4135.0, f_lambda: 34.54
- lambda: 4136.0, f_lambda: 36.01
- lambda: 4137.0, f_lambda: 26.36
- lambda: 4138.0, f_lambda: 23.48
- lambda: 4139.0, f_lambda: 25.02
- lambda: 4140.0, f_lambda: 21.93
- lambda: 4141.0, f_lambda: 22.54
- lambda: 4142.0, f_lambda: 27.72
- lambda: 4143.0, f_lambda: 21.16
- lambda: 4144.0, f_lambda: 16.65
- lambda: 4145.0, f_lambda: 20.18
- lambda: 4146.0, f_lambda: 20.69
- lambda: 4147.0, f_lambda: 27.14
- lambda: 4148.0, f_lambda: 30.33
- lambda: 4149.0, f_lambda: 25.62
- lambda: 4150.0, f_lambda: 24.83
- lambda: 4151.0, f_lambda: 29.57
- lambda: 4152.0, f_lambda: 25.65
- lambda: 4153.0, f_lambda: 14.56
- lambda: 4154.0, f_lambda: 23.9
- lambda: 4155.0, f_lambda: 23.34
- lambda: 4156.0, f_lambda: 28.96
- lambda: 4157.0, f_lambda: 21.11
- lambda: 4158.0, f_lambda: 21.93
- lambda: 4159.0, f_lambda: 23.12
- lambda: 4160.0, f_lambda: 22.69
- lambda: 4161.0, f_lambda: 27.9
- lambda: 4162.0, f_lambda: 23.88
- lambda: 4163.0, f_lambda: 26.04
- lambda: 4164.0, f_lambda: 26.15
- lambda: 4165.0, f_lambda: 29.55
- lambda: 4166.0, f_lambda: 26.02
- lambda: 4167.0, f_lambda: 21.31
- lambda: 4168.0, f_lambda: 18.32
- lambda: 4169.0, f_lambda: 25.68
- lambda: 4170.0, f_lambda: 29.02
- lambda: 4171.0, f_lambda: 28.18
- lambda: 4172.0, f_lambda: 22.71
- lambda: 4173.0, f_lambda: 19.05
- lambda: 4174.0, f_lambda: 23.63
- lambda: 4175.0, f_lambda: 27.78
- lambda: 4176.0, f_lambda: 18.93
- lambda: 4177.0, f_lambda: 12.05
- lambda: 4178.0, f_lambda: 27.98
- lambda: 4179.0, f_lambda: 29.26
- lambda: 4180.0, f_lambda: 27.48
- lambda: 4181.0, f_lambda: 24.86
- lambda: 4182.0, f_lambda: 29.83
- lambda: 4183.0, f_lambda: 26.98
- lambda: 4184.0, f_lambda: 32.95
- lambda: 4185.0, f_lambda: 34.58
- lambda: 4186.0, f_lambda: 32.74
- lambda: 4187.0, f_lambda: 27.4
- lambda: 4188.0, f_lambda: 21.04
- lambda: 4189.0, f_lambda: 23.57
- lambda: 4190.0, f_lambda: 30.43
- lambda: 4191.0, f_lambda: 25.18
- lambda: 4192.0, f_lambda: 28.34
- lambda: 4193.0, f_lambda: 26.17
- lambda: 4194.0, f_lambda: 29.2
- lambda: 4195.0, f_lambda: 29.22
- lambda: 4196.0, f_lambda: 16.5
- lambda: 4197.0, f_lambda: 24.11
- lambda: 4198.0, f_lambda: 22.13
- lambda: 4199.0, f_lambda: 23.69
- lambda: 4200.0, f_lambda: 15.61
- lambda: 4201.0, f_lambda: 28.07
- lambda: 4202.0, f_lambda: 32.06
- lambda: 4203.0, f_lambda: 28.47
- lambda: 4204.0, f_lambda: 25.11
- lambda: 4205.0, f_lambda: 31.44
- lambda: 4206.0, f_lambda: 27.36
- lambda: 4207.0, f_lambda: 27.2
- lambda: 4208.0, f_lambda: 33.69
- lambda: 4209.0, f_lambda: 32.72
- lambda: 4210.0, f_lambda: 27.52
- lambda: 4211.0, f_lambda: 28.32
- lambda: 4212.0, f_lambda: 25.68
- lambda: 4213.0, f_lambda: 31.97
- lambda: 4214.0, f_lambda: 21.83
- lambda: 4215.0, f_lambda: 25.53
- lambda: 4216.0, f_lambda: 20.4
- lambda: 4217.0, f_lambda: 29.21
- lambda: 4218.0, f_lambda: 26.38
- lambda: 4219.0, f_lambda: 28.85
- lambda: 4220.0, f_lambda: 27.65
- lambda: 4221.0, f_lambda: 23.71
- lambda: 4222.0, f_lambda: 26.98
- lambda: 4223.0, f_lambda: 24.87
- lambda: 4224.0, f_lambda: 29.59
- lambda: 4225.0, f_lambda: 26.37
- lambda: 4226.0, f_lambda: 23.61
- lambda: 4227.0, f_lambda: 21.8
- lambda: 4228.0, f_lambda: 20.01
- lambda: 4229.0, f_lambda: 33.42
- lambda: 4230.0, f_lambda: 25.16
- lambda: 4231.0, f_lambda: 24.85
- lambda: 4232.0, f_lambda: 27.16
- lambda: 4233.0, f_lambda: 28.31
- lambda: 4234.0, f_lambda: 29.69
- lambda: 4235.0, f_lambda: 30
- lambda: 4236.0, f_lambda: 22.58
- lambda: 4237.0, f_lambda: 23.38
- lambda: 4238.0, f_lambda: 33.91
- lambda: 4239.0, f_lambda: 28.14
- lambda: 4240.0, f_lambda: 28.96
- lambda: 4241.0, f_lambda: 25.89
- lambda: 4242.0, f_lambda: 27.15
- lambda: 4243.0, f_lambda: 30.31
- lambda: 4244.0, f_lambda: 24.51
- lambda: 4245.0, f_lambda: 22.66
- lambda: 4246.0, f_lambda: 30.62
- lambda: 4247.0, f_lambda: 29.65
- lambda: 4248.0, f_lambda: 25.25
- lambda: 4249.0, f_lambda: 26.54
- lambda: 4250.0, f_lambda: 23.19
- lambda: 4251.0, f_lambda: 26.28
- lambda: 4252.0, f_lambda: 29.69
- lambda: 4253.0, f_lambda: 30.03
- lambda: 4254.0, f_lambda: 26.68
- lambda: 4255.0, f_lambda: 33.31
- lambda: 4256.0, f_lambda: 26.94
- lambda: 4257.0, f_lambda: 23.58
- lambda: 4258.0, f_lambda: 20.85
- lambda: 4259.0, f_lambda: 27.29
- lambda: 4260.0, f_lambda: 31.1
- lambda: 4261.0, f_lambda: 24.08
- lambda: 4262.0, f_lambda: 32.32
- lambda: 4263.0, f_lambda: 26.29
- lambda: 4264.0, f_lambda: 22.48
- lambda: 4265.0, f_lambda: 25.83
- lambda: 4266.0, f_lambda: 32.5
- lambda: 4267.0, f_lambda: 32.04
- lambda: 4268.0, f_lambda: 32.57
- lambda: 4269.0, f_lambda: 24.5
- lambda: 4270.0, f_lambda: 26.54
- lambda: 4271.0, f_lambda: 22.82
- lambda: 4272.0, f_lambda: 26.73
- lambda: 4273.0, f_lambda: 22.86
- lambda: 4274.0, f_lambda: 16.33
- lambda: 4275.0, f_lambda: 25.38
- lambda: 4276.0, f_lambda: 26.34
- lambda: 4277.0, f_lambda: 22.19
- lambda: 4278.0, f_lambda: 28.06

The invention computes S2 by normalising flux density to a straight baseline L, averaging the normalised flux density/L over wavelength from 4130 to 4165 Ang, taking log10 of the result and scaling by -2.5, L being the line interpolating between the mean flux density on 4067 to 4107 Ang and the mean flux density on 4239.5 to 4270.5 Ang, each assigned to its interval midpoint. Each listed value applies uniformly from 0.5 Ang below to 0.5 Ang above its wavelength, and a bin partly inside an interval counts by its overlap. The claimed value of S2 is 0.08 mag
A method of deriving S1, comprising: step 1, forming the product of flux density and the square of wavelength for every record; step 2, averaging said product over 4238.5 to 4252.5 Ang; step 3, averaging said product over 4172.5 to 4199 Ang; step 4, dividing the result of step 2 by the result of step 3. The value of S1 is 1.08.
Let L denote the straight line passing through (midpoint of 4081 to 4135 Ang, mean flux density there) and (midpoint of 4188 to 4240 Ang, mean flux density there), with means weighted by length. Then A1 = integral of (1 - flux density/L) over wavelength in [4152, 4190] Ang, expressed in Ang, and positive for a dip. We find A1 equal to 2.09 Ang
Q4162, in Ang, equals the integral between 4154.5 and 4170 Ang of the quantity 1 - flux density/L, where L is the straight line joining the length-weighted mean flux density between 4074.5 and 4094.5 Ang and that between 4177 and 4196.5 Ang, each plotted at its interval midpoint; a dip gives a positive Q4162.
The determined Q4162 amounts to 1.4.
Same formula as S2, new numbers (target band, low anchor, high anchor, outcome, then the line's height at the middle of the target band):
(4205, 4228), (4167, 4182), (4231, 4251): -0.03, 26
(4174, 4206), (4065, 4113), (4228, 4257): 0.03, 26.9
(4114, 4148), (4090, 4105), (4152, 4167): -0.04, 25.1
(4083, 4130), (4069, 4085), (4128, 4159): -0.06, 25.3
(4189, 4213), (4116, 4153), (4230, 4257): -0.01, 26.7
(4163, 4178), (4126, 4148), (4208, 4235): 0.06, 25.1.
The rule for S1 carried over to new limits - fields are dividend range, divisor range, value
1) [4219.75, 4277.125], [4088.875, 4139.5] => 1.07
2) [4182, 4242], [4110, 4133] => 1.10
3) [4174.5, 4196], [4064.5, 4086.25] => 1.11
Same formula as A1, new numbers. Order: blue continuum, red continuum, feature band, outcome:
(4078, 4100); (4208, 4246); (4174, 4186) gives 0.1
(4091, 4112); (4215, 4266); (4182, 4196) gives -0.7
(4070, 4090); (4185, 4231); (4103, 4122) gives -1.1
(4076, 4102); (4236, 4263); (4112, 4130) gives -0.1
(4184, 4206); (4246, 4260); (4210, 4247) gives 0.3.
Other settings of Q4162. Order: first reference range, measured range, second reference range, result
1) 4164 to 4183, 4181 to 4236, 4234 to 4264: -2.2 Ang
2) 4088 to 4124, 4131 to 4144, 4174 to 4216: 0.5 Ang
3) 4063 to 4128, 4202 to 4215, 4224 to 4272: -0.8 Ang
